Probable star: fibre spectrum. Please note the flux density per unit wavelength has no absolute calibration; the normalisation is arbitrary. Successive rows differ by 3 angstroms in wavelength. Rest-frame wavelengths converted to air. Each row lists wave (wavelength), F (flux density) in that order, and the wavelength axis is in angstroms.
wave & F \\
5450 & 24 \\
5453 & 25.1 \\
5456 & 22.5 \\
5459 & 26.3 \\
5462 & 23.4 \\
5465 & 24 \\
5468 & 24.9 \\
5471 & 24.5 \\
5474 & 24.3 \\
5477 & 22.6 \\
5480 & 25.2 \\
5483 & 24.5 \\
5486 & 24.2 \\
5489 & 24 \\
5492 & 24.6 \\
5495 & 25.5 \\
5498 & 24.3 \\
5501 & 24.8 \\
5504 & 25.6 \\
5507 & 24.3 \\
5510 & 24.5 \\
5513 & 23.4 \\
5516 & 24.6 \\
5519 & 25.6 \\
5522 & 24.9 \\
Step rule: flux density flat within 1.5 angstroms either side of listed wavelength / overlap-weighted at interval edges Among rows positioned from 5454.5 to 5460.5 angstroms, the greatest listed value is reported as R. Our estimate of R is 26.3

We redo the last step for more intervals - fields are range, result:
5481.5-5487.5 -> 24.5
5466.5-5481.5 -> 25.2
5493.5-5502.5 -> 25.5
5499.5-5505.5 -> 25.6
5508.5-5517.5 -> 24.6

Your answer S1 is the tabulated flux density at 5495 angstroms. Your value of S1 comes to 25.5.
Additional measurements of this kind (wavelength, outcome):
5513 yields 23.4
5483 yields 24.5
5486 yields 24.2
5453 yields 25.1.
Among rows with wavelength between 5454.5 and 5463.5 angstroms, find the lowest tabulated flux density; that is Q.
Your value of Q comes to 22.5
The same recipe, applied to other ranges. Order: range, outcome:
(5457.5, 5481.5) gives 22.6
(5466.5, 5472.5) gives 24.5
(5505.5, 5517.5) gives 23.4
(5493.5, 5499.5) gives 24.3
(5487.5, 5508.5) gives 24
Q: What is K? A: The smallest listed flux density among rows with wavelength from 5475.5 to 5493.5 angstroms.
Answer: 22.6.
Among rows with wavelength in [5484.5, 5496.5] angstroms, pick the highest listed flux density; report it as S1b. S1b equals 25.5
